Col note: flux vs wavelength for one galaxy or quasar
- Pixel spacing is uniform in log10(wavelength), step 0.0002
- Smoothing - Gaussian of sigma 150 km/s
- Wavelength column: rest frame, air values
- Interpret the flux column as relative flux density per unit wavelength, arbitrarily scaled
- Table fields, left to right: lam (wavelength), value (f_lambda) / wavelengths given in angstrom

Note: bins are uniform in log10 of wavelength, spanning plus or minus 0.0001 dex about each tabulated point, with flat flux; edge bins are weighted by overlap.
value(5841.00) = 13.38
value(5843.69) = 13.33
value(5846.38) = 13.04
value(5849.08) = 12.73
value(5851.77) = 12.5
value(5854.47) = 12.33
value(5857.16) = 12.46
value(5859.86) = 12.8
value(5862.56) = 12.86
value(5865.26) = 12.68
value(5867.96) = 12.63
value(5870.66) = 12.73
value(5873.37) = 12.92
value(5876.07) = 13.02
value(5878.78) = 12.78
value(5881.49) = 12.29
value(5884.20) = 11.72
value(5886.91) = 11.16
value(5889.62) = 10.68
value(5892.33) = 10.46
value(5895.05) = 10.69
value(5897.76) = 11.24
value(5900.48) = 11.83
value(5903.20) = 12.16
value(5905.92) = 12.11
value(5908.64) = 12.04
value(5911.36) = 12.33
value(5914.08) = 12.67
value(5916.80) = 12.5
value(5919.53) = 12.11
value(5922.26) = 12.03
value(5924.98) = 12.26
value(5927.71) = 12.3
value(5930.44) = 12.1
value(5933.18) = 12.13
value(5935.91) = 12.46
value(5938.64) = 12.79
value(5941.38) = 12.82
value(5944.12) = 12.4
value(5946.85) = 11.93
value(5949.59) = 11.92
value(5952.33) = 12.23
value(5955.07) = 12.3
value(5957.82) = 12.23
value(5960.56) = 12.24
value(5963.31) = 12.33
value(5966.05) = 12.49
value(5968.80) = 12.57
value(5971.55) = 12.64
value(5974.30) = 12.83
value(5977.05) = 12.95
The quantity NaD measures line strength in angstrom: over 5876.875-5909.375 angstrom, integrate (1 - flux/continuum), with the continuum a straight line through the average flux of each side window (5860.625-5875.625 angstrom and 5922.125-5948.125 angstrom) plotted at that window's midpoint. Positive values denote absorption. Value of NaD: 2.6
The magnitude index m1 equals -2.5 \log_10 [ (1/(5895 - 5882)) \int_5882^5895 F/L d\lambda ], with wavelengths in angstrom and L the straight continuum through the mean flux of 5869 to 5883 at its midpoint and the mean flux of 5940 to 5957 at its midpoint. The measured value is 0.15 mag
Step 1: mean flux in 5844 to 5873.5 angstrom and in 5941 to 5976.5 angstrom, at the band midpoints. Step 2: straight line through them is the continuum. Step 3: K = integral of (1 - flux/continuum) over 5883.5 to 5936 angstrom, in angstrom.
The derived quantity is 2.9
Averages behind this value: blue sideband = 12.7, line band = 11.8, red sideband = 12.4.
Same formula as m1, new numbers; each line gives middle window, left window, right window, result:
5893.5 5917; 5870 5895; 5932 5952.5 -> 0.01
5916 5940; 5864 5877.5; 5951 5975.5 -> 0.02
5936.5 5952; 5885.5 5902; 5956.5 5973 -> -0.03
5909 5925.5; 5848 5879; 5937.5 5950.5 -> 0.02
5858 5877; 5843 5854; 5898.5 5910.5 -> -0.02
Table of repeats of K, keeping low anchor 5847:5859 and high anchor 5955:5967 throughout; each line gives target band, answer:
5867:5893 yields 0.9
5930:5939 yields 0.0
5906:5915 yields 0.1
